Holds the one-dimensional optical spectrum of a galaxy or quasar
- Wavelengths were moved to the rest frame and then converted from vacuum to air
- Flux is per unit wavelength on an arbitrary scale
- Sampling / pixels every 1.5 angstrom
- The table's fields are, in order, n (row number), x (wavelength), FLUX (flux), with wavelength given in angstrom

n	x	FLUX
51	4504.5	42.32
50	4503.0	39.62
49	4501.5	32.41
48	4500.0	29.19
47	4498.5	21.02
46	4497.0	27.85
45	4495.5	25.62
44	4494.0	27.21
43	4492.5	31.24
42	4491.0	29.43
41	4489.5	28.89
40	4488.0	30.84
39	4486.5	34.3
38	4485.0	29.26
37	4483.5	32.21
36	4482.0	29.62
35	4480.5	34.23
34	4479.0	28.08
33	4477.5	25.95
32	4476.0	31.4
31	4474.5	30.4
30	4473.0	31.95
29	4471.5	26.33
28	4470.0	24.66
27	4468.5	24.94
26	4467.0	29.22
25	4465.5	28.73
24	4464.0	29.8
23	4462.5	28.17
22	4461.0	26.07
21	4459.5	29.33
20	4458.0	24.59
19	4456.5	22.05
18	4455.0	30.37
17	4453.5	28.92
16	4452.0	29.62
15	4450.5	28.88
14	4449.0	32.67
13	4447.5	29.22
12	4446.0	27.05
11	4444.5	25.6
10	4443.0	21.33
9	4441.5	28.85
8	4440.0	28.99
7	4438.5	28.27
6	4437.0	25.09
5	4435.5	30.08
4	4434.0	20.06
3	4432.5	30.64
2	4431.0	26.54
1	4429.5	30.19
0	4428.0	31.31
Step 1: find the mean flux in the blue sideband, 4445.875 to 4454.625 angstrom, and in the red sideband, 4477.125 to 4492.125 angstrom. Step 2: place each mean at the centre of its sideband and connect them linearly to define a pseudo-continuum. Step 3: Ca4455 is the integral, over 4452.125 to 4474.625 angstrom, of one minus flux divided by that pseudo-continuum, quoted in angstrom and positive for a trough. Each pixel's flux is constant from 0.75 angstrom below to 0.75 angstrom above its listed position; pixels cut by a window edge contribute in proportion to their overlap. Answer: 1.7 angstrom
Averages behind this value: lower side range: 29.6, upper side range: 30.4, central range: 27.7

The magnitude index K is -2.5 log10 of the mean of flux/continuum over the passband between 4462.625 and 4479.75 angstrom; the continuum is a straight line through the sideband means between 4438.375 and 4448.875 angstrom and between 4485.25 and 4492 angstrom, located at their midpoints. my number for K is 0.04 mag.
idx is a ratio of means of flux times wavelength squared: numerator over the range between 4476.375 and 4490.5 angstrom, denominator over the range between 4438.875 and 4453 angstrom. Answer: 1.10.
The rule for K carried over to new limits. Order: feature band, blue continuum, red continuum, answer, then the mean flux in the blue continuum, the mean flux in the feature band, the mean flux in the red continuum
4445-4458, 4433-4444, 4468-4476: -0.05 mag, 26.2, 28.3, 28.1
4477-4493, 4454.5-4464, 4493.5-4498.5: -0.16 mag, 26.9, 30.4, 26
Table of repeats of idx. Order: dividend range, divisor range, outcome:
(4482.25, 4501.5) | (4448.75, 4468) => 1.05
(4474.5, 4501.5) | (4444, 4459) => 1.07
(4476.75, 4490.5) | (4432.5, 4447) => 1.17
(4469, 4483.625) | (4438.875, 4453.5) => 1.06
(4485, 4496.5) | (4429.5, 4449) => 1.11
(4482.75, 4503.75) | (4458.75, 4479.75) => 1.07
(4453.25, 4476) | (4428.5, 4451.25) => 1.02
